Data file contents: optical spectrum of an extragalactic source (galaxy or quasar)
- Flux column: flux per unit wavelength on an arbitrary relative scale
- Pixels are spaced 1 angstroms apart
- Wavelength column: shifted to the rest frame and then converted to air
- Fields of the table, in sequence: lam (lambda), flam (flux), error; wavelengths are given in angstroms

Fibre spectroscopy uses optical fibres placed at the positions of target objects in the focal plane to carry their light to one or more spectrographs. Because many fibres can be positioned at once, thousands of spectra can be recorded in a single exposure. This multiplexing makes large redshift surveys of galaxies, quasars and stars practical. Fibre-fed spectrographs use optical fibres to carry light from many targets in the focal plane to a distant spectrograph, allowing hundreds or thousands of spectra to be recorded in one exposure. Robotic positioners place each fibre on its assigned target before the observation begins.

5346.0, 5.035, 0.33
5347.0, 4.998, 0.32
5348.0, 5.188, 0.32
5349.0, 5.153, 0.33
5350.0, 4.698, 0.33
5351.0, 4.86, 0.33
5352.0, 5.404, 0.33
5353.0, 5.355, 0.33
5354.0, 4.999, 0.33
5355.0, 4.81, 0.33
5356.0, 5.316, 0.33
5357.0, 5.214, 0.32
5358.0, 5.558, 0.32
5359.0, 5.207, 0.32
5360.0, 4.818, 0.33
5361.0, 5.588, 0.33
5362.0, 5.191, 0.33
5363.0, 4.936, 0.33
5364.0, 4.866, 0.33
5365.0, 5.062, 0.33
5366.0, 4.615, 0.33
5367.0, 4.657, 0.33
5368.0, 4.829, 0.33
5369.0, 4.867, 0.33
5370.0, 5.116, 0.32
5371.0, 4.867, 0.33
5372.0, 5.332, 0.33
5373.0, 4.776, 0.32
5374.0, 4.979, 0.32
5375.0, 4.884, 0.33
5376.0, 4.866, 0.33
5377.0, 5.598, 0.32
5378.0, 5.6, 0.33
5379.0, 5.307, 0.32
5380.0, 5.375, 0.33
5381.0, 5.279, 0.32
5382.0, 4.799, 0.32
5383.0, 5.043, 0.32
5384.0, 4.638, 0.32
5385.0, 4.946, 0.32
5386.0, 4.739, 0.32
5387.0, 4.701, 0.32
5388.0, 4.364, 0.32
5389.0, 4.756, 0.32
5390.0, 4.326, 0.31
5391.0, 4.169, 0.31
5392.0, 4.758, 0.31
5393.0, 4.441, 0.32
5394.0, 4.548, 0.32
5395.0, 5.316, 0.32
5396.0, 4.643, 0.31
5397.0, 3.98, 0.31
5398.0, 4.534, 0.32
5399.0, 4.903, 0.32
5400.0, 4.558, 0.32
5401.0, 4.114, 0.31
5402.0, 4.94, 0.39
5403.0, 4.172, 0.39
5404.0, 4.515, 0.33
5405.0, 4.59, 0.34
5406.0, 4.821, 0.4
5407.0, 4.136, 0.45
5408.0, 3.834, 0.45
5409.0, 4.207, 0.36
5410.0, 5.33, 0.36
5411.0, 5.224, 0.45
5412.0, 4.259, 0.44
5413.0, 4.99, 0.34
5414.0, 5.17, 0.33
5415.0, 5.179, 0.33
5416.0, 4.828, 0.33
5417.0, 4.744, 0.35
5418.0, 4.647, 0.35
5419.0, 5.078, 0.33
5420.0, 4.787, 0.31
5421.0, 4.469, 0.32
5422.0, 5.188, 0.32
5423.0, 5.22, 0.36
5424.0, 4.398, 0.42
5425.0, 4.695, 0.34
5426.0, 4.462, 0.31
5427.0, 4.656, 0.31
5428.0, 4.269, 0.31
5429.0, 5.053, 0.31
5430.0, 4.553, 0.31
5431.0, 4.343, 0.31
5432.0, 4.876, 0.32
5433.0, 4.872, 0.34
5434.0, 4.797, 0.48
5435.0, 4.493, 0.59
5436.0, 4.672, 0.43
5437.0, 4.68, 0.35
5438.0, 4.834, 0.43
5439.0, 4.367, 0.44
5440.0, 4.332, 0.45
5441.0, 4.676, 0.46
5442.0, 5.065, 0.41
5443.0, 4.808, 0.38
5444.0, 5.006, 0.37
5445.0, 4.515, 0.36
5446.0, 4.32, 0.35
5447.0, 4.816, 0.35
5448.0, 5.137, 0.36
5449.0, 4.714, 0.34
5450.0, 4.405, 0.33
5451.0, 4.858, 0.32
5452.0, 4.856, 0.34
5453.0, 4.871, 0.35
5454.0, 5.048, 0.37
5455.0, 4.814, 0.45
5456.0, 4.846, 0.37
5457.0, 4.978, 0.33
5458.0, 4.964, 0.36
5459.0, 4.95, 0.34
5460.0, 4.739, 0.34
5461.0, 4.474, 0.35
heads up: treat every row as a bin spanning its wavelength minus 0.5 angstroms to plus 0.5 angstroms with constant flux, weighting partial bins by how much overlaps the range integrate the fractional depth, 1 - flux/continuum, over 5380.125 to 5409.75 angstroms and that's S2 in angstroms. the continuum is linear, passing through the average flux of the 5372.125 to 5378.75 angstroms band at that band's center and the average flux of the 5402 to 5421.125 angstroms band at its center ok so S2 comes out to 1.8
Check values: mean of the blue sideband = 5.14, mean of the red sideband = 4.69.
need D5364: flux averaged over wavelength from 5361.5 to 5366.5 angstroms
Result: 4.93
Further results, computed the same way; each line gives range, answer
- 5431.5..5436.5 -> 4.74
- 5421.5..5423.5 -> 5.2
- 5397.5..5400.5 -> 4.67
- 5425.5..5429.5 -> 4.61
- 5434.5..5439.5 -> 4.61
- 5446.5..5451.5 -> 4.79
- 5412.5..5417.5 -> 4.98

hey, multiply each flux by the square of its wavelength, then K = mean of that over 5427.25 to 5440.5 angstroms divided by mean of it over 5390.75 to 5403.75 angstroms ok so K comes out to 1.03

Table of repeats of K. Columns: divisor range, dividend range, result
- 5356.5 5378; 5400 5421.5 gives 0.94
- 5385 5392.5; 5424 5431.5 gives 1.01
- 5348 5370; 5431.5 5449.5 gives 0.96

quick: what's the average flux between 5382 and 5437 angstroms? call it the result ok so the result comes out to 4.67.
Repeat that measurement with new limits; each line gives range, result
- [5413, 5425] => 4.88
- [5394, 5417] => 4.65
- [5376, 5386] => 5.14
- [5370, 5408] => 4.76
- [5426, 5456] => 4.71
